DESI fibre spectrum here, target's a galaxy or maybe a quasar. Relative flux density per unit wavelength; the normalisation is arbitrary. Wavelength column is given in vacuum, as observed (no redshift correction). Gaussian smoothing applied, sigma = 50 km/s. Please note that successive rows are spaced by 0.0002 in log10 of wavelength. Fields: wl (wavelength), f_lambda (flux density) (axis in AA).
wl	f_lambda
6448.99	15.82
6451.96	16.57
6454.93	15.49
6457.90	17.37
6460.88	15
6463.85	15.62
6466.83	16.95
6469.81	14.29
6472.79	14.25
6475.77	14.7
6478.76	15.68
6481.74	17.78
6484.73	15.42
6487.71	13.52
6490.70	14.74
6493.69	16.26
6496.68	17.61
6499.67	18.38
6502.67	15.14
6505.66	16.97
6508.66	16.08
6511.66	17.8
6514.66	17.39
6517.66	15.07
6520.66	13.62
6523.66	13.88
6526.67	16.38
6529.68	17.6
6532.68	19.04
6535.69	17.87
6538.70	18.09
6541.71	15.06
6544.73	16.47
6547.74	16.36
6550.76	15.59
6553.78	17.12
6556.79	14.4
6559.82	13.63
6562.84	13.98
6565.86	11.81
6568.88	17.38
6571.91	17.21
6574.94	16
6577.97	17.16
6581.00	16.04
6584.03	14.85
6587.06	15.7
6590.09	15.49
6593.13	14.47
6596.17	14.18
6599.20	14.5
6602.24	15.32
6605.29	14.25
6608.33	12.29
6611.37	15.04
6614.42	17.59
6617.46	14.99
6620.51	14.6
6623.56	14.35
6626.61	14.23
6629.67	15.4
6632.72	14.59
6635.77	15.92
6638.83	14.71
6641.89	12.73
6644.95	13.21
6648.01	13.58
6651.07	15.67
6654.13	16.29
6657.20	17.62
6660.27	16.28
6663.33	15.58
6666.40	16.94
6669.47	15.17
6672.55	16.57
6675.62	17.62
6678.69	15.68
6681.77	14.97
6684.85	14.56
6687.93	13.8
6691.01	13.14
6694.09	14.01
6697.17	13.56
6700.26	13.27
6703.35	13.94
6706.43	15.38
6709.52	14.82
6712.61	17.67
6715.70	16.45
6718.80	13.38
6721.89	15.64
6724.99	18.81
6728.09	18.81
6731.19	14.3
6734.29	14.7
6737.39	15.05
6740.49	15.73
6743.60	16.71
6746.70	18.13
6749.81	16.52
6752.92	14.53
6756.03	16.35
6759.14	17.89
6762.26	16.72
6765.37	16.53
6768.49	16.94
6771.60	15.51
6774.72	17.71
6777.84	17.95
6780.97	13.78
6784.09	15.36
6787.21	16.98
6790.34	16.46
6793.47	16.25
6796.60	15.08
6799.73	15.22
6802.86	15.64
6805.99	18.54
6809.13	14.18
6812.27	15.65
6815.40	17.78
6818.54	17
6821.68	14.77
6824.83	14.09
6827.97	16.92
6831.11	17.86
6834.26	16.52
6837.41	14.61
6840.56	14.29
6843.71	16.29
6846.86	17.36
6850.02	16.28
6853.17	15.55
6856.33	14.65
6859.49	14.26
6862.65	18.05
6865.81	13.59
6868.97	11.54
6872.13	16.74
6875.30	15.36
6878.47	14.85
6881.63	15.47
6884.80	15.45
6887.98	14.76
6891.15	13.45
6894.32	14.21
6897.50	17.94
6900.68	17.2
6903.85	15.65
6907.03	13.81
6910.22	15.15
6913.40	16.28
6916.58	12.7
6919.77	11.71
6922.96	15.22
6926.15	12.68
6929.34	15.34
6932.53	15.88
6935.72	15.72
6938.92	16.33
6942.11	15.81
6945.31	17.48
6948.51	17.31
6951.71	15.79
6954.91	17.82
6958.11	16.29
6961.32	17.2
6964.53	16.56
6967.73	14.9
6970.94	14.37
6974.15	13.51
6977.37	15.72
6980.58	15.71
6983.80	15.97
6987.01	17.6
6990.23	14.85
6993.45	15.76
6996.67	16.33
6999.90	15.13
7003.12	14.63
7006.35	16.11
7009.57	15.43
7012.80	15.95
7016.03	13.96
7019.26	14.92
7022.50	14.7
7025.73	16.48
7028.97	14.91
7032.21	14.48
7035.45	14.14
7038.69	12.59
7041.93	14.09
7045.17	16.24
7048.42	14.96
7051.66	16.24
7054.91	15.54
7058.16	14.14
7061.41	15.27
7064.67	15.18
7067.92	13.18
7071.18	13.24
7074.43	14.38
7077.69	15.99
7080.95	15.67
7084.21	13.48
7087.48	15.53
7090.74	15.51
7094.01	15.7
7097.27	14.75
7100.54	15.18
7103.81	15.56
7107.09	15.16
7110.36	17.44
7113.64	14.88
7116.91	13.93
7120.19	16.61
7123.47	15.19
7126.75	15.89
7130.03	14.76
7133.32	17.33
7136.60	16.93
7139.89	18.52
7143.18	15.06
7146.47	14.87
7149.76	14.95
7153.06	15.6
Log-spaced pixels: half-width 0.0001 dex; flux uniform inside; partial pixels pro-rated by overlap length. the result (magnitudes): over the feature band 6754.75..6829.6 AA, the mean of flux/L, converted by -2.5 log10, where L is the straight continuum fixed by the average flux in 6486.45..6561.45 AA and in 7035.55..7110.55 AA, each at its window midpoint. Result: -0.04 mag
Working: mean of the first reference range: 16.2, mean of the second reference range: 14.9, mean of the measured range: 16.2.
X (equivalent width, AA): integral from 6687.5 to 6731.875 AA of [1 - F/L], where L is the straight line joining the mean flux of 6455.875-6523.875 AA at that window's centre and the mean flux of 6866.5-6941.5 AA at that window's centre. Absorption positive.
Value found 0.5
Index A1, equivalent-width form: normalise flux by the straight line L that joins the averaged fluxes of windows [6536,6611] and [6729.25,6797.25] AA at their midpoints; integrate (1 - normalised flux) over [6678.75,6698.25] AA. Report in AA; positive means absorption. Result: 2.1 AA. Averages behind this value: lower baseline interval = 15.3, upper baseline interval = 16.2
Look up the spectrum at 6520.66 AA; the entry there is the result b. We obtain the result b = 13.62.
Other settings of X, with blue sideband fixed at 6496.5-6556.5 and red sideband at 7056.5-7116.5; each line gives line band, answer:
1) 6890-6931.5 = 1.94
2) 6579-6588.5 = 0.43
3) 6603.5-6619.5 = 1.42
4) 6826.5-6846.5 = -0.62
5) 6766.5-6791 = -0.79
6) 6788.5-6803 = 0.02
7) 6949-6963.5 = -1.38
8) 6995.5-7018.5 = -0.18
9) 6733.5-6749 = -0.22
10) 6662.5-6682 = -0.06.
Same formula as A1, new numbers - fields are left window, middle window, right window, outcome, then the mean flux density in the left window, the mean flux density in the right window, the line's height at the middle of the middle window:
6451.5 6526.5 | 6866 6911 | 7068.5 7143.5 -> 1.55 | 15.8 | 15.5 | 15.6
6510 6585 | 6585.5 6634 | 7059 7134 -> 3.33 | 16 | 15.2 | 15.9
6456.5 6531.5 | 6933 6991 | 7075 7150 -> -1.44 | 15.9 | 15.6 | 15.7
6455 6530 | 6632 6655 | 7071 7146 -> 1.82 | 15.9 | 15.5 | 15.8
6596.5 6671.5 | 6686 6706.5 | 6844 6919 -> 1.77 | 15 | 15.2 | 15.1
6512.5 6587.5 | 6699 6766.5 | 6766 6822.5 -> 0.58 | 15.9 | 16.2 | 16.1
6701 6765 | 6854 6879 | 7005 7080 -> 1.04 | 16.1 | 14.9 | 15.5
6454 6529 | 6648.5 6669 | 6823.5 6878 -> -0.66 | 15.8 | 15.5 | 15.7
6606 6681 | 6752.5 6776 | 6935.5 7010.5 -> -1.66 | 15.3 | 15.9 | 15.5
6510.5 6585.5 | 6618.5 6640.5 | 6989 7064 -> 1.40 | 16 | 15.1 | 15.8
